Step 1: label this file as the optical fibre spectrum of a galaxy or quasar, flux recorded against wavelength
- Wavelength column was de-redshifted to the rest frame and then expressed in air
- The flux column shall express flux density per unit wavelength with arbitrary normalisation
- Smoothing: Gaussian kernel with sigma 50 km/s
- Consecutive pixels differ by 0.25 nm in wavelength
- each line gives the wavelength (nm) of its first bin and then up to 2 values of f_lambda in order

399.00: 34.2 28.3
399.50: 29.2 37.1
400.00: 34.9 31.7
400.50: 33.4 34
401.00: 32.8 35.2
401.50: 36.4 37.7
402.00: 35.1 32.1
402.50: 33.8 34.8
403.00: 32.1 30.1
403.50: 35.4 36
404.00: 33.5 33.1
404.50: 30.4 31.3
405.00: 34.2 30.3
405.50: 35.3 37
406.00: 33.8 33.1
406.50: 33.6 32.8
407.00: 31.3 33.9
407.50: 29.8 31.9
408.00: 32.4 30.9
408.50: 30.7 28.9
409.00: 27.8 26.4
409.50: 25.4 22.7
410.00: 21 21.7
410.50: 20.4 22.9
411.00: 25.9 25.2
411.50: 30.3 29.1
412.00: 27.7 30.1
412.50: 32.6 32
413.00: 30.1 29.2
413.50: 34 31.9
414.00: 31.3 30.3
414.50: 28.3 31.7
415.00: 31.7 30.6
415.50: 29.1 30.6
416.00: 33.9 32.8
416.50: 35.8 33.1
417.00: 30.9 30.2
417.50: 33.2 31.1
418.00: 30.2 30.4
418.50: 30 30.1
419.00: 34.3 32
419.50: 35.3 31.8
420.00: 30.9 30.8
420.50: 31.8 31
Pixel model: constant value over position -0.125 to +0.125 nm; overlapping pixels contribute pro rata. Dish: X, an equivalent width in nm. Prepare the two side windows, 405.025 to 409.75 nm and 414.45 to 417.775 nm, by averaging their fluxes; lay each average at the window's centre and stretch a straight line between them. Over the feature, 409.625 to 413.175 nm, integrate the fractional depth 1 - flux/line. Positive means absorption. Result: 0.55 nm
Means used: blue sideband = 31.2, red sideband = 31.7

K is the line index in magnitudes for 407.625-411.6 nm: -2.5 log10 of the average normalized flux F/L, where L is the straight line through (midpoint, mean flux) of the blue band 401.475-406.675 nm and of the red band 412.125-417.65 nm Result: 0.22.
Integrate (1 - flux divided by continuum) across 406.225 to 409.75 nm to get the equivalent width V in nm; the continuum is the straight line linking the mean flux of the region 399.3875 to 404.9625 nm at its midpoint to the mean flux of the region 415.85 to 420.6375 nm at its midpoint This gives 0.30 nm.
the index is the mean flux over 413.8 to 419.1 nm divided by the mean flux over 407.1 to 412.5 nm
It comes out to 1.14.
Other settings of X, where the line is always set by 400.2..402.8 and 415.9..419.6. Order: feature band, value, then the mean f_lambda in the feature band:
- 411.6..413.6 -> 0.141 nm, 30.6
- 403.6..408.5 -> 0.131 nm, 32.8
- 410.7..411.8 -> 0.209 nm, 26.8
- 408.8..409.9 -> 0.251 nm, 25.7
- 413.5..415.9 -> 0.130 nm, 30.8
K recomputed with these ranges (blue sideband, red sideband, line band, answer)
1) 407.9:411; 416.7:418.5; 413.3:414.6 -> -0.08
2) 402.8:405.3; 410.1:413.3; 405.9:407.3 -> -0.07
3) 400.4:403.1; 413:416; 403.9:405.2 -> 0.04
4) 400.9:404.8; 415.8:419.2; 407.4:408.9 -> 0.08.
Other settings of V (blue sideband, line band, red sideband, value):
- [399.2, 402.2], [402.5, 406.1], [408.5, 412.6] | -0.27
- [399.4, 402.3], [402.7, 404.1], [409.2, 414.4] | -0.04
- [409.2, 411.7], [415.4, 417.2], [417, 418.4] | -0.16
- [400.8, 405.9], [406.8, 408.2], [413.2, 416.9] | 0.05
